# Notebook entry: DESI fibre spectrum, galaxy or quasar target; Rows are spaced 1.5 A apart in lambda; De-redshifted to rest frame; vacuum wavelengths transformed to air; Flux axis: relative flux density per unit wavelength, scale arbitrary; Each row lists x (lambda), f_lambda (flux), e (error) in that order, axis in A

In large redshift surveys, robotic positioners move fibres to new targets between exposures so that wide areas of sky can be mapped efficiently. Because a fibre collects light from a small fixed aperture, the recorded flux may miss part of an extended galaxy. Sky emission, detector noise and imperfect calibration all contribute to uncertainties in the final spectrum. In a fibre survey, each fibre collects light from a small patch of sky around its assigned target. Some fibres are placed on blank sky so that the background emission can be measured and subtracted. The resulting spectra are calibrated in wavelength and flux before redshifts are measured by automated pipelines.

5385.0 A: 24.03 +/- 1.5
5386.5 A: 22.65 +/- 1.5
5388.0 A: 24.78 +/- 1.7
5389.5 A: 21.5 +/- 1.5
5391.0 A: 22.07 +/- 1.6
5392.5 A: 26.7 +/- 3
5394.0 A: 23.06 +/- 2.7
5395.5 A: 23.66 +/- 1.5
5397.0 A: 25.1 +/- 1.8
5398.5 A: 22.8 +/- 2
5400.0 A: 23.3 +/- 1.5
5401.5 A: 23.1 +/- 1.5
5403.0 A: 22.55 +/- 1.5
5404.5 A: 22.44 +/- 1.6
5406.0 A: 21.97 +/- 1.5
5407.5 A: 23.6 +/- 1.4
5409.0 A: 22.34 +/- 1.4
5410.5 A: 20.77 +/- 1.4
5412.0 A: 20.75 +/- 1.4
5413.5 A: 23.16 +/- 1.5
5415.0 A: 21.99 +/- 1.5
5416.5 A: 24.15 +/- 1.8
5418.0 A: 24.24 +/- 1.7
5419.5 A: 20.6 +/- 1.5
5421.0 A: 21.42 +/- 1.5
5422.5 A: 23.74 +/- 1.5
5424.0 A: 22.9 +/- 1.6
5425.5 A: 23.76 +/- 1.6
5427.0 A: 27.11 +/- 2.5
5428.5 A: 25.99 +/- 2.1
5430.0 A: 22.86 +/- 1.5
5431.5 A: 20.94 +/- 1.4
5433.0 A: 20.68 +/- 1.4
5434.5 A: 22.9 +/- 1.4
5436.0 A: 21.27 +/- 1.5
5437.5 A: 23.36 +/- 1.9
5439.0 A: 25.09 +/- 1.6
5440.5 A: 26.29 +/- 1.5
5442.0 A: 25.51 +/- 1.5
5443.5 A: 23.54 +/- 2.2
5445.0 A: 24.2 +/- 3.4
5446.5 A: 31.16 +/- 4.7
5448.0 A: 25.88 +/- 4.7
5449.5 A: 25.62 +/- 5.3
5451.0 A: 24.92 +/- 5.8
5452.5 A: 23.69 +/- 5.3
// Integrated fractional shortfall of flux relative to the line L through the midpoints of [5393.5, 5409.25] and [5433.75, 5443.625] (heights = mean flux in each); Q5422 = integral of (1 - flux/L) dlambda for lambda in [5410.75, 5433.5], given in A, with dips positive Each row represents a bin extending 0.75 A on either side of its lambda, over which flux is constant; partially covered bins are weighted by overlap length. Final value 0.66 A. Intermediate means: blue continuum 23.1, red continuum 24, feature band 22.9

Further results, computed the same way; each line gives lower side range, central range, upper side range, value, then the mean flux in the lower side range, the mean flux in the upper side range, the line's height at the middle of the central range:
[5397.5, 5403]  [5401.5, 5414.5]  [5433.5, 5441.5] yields 0.55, 23.1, 23.7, 23.2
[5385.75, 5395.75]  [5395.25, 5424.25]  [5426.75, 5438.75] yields 0.72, 23.5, 23.1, 23.3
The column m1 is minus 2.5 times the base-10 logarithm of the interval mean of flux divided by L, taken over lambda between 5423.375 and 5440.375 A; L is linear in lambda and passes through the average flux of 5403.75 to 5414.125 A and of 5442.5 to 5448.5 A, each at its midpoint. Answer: 0.054 mag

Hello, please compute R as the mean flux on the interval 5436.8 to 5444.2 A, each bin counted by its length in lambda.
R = 24.8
